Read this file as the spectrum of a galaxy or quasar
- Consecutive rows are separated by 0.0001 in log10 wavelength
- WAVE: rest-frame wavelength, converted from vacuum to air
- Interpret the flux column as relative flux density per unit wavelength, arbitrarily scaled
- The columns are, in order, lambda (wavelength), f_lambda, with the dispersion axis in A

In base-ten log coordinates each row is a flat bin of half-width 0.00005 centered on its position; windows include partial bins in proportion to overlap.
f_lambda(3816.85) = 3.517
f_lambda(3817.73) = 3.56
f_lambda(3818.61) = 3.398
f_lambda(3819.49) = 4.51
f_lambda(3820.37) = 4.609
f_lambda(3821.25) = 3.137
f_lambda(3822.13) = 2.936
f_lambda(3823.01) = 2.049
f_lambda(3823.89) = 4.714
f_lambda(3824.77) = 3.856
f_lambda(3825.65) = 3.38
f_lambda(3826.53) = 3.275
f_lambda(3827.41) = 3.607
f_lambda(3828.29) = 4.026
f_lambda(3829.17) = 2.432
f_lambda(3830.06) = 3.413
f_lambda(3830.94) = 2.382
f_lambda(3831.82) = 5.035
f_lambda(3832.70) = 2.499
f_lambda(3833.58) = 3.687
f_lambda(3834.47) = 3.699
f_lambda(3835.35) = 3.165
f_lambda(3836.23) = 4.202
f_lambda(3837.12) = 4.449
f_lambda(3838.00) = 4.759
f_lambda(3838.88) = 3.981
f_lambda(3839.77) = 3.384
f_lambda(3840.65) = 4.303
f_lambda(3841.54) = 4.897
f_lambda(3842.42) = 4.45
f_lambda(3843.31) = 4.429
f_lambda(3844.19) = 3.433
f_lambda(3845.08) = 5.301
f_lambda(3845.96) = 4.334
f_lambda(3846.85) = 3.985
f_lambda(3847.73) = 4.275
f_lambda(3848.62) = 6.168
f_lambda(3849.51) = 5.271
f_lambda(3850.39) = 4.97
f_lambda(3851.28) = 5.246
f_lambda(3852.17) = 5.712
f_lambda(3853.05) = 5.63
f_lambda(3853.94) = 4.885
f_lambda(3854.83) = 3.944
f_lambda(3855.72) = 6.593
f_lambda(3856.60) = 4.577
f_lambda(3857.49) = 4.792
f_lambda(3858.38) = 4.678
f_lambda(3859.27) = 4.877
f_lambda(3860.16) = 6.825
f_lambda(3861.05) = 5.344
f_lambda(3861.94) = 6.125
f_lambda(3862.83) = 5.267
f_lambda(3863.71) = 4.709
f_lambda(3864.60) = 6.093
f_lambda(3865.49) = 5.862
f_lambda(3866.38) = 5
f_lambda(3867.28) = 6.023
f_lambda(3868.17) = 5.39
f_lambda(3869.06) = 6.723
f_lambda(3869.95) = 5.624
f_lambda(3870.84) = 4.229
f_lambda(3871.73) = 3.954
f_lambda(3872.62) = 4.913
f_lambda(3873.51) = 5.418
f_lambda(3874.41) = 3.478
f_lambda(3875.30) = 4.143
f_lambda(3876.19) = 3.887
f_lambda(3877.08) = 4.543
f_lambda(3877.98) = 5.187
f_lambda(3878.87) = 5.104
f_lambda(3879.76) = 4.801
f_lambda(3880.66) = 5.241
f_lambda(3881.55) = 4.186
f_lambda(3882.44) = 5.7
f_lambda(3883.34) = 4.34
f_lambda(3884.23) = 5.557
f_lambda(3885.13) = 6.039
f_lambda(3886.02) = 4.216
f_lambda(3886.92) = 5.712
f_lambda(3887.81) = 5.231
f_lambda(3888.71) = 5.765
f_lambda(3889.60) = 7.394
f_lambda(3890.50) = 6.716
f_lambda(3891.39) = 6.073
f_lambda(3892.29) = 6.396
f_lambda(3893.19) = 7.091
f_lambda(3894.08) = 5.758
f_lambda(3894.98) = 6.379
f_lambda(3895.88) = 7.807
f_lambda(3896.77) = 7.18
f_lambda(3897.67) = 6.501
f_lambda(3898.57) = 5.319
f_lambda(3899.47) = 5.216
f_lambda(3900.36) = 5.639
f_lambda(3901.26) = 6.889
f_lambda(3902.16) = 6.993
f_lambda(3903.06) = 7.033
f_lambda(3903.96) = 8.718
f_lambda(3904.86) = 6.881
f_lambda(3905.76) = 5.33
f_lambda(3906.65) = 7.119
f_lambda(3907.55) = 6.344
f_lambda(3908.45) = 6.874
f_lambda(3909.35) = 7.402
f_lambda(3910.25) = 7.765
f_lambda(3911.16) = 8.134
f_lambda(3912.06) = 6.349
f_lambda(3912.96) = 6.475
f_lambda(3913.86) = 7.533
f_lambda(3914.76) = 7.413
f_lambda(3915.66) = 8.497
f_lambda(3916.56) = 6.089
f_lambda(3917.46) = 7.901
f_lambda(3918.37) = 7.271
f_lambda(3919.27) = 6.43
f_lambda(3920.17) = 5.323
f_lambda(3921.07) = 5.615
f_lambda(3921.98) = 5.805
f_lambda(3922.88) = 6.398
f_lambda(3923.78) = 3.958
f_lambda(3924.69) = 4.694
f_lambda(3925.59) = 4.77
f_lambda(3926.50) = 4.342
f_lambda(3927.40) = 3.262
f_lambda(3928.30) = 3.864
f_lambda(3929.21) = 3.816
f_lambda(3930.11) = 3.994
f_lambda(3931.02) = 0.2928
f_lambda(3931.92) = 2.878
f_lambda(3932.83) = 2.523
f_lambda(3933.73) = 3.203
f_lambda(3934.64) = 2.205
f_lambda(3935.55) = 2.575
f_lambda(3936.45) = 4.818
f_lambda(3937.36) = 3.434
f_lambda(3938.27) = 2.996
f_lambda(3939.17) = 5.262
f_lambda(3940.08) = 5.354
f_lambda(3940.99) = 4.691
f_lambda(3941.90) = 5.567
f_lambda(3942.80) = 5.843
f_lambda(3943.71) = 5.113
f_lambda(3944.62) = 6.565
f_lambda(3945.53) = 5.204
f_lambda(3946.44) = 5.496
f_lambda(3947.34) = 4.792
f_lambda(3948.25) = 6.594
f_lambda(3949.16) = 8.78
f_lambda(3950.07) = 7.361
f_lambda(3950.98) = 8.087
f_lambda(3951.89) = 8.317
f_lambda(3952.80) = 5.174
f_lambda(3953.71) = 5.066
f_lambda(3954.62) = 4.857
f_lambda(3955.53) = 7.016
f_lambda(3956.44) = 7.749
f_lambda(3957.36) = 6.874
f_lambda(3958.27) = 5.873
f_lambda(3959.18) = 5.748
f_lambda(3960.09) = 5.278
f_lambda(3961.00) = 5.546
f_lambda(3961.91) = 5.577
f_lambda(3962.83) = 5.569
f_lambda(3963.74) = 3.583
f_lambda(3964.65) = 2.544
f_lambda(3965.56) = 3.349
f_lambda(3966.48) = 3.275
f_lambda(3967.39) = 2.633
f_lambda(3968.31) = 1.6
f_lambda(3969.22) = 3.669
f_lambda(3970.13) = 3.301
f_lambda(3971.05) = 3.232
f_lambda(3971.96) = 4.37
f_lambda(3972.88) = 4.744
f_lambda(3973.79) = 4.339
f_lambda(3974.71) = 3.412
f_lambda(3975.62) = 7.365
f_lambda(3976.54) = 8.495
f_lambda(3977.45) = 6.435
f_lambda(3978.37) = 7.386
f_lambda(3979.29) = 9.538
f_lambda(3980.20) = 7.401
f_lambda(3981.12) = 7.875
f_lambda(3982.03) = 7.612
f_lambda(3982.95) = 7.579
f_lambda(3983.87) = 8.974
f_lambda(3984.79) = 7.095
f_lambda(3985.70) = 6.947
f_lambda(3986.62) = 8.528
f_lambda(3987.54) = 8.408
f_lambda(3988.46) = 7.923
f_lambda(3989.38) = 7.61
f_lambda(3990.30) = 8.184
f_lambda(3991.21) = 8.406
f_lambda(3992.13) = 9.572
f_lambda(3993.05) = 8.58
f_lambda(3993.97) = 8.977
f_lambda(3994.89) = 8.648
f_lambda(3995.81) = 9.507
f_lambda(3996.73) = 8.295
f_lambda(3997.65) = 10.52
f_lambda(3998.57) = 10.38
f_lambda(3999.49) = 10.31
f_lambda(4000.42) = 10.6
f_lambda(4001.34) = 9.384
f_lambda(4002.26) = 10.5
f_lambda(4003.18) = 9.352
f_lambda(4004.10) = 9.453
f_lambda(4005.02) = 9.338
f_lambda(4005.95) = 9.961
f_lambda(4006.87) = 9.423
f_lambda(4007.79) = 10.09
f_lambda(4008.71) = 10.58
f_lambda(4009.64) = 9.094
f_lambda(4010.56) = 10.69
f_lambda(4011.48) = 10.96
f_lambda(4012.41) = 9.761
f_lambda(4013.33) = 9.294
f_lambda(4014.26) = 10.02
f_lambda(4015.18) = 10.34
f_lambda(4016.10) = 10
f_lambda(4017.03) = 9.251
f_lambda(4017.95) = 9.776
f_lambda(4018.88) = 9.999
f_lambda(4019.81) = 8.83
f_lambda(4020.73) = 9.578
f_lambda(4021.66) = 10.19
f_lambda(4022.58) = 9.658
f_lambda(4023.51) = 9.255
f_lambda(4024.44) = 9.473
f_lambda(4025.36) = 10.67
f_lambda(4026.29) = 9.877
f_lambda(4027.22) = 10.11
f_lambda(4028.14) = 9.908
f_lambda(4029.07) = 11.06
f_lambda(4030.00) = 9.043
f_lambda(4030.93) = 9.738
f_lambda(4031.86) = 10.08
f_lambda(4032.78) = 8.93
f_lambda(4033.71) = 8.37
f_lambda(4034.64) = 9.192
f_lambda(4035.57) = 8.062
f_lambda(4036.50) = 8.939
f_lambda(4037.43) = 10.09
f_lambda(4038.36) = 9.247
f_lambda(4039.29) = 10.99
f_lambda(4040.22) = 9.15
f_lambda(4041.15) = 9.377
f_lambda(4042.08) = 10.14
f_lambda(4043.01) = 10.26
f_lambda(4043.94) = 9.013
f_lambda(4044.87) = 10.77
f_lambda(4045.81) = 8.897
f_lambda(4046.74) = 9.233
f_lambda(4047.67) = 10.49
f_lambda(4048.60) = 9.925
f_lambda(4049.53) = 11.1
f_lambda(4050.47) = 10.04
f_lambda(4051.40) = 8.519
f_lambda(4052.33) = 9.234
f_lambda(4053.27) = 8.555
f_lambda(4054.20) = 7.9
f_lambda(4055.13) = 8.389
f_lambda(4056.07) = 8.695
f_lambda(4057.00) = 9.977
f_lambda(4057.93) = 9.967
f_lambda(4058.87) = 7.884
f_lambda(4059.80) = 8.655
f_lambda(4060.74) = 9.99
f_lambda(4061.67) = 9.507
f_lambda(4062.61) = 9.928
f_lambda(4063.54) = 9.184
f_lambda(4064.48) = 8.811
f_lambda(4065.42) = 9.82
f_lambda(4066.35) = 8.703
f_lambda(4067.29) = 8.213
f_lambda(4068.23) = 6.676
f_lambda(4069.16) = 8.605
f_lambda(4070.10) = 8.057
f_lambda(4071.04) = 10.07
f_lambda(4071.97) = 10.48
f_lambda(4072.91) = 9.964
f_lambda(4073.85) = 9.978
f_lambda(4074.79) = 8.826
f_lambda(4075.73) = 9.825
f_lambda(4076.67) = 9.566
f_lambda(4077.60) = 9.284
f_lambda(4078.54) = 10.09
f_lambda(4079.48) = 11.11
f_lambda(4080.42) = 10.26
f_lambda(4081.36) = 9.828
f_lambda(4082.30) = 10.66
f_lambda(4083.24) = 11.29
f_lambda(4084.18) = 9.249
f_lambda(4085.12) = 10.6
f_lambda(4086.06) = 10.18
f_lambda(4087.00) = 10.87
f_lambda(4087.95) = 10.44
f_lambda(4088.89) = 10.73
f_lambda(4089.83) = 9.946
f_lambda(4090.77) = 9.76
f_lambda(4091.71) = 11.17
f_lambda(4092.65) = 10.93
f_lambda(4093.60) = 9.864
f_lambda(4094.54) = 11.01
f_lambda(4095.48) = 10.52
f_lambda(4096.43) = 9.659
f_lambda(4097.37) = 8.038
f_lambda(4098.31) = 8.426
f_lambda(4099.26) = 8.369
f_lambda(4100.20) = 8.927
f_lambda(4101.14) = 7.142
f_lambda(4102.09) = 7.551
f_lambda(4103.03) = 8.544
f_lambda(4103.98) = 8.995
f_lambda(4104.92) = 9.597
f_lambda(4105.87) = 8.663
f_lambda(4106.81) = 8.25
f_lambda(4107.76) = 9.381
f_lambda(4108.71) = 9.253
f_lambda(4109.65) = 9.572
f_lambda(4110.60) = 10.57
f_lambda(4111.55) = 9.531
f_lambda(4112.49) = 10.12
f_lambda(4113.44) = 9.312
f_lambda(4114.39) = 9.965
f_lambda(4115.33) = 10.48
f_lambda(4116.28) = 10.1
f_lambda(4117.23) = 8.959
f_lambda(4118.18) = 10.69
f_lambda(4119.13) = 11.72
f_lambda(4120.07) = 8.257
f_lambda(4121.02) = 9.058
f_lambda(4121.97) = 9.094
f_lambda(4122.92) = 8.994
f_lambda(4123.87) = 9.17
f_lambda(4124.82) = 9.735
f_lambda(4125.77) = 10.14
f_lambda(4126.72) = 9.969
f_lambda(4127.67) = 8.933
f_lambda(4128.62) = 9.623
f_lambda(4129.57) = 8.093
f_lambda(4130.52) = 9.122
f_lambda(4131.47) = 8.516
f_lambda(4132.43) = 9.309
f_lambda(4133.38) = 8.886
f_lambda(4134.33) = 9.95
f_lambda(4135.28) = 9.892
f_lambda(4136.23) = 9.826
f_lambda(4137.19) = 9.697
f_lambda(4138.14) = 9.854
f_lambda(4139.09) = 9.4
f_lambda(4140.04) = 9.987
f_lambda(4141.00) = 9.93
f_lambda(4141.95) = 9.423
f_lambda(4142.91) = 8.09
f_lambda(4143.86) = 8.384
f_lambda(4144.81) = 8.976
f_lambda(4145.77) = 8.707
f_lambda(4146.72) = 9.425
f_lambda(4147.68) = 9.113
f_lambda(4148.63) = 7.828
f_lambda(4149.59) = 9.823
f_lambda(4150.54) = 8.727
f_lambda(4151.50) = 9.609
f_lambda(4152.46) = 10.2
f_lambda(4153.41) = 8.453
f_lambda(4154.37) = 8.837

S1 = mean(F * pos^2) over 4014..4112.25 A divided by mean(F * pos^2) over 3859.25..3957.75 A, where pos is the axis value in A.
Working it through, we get 1.8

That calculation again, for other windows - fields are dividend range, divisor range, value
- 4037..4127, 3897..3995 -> 1.73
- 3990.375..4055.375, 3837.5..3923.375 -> 1.81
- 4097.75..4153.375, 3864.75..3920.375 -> 1.72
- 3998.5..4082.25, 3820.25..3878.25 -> 2.33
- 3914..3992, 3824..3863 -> 1.33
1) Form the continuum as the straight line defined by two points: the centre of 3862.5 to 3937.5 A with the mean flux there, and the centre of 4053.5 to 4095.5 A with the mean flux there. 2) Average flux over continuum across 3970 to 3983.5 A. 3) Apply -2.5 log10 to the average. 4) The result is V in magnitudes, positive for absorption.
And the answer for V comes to 0.17 mag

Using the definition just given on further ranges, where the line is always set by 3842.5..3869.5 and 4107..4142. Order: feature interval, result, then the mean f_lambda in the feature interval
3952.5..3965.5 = 0.26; 5.4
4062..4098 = -0.11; 9.79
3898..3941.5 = 0.14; 5.45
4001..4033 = -0.25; 9.83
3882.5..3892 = 0.00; 5.71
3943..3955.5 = 0.07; 6.28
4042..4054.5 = -0.15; 9.58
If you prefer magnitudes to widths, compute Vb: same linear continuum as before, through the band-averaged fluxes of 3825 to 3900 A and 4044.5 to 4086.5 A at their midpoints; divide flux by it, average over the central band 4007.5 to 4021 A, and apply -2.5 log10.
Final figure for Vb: -0.185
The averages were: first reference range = 4.96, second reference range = 9.49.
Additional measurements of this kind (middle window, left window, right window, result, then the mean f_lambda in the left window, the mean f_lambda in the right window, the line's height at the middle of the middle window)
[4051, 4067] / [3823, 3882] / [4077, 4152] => -0.07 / 4.6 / 9.53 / 8.49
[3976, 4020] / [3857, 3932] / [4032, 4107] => -0.15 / 5.69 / 9.46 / 7.92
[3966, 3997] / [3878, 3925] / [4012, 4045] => 0.25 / 6.28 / 9.67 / 8.41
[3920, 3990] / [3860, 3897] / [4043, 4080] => 0.31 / 5.49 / 9.34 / 7.1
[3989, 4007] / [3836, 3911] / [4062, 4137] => -0.21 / 5.48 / 9.53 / 7.71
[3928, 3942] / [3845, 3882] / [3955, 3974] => 0.31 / 5.08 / 4.57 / 4.72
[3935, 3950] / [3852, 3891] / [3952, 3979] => -0.03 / 5.24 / 5.04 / 5.09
